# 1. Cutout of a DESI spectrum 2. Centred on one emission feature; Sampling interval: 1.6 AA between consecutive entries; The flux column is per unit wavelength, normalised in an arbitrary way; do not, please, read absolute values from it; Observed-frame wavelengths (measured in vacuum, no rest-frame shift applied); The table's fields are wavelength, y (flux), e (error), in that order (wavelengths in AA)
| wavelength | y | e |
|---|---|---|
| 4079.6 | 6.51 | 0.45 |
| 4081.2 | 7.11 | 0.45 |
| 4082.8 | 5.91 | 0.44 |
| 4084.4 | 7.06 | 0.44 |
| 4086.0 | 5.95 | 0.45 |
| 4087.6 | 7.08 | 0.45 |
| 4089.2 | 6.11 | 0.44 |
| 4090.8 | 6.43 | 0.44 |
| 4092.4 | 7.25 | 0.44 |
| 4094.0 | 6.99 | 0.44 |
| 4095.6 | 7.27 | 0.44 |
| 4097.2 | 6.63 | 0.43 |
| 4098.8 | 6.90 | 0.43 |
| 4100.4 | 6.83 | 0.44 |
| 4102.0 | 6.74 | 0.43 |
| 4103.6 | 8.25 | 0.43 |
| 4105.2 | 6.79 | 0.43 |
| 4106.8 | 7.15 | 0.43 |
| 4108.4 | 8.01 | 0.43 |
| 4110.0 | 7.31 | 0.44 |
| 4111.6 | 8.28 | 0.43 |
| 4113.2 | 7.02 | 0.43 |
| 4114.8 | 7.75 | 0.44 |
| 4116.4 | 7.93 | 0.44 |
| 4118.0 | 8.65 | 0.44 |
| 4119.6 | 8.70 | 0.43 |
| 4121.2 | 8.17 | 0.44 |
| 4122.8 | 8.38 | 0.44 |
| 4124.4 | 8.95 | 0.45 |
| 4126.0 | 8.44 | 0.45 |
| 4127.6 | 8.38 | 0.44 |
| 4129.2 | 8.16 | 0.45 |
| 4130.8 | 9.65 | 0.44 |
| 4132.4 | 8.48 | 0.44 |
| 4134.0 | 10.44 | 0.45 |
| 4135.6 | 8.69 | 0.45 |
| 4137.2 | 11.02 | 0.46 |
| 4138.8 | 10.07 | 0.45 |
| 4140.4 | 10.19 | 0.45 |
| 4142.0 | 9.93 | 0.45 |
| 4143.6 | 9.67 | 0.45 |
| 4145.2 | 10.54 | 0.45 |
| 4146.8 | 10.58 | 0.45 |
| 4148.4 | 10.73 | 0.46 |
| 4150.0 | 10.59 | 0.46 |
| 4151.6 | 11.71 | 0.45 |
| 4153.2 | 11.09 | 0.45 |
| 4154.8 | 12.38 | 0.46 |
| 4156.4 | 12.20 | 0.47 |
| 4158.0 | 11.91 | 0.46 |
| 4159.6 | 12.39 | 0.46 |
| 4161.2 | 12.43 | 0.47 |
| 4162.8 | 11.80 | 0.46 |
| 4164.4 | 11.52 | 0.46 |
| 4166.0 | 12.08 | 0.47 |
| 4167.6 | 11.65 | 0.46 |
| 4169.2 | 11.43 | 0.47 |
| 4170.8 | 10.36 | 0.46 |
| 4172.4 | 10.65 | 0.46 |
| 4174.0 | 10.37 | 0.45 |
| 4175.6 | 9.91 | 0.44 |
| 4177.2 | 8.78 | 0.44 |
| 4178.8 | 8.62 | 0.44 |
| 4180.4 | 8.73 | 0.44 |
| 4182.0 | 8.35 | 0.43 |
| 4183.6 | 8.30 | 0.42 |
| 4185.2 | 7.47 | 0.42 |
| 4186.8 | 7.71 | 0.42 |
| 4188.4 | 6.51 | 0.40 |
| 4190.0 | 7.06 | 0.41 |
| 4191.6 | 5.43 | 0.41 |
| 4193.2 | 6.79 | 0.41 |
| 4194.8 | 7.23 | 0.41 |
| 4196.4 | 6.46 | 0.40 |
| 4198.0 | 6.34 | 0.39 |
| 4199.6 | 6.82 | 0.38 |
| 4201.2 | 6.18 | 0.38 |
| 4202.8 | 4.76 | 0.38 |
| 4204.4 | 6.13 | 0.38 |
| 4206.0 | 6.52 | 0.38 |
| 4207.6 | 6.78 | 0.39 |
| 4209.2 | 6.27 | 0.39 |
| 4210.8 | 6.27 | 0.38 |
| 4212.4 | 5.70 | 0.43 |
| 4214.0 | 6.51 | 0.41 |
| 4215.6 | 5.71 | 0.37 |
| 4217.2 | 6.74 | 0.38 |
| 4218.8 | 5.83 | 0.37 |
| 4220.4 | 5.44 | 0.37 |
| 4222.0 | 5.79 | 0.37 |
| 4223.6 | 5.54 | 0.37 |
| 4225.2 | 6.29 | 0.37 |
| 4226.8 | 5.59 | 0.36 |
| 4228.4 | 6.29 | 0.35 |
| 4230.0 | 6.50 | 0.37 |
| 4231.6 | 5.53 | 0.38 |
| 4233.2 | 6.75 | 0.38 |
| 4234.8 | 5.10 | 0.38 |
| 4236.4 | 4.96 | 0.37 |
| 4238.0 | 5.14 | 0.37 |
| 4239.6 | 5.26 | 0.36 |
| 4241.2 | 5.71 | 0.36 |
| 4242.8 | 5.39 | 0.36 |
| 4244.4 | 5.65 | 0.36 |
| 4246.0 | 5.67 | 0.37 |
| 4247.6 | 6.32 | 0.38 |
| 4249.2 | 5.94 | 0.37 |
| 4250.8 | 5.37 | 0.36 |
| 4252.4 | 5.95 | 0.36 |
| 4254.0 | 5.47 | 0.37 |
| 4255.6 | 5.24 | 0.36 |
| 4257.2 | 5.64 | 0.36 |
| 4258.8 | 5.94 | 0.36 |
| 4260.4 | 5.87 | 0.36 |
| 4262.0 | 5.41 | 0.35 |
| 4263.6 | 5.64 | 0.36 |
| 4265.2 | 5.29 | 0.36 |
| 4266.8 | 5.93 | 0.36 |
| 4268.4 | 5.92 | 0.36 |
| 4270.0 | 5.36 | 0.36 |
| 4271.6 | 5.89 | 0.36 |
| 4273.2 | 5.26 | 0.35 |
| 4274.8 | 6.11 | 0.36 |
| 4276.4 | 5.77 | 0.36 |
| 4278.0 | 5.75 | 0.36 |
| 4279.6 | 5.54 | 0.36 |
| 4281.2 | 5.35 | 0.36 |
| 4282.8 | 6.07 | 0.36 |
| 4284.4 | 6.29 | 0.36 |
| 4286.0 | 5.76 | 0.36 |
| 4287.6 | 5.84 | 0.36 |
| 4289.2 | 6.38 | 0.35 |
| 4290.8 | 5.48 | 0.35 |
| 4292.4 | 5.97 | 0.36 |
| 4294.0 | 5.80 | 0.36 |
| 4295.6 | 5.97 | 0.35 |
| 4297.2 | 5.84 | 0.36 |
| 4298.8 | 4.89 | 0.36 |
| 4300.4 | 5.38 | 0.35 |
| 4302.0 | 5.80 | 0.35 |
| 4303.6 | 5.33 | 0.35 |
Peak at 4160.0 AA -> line C IV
